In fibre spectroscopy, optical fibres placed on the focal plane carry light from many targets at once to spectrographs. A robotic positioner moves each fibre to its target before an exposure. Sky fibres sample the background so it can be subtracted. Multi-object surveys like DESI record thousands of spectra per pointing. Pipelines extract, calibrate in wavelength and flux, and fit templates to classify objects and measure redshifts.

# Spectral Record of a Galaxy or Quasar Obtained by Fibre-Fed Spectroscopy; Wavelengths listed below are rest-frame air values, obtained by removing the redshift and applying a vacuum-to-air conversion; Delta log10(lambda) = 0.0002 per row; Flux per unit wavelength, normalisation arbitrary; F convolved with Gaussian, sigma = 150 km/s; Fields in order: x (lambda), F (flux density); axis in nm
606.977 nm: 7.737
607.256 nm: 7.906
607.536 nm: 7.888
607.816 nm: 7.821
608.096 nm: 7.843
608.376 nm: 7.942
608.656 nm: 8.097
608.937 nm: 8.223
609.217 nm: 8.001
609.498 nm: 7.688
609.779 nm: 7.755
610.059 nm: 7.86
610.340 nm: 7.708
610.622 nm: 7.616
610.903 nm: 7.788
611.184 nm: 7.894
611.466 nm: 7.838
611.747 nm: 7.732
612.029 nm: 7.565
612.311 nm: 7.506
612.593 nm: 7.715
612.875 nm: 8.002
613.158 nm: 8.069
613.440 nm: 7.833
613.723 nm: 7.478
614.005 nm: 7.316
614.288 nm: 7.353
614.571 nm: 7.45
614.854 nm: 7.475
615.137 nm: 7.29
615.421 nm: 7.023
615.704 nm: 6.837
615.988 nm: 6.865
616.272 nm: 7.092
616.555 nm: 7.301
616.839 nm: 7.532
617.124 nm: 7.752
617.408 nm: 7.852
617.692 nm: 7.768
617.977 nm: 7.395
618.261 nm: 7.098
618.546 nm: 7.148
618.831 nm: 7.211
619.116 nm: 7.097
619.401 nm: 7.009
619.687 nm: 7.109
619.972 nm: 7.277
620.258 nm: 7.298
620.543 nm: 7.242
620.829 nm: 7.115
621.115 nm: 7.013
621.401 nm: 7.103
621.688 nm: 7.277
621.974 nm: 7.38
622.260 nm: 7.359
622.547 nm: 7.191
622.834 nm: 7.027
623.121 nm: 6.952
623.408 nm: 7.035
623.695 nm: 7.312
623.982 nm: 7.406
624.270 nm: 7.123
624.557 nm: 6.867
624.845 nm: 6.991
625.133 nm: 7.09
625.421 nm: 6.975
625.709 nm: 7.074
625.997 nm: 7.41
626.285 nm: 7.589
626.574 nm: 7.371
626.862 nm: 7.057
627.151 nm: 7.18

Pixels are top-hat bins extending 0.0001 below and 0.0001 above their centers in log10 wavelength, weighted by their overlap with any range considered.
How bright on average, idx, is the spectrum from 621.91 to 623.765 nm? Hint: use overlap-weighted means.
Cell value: 7.17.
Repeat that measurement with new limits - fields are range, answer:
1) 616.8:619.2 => 7.43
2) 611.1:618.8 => 7.48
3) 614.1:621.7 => 7.26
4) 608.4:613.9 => 7.81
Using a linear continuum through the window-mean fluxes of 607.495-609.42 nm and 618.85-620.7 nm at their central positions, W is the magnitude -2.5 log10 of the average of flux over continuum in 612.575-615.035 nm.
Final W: 0.00 mag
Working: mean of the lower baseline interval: 7.97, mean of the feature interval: 7.62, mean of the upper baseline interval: 7.17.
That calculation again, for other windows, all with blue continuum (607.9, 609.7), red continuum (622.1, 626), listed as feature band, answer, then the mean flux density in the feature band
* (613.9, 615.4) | 0.04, 7.35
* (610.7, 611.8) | 0.00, 7.81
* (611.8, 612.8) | 0.02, 7.63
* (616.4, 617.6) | -0.02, 7.61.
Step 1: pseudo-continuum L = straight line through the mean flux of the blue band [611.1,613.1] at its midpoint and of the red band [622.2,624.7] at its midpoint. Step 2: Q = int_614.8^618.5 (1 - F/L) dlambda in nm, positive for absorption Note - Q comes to 0.091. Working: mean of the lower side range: 7.76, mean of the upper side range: 7.13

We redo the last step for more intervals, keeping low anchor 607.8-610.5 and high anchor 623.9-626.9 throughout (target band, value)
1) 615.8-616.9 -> 0.061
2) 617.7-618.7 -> 0.028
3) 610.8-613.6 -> -0.012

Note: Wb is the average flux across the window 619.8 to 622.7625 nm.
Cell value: 7.22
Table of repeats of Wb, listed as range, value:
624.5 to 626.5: 7.16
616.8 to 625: 7.23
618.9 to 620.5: 7.17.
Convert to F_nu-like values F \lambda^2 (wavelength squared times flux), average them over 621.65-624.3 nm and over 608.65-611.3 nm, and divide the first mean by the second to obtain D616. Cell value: 1.0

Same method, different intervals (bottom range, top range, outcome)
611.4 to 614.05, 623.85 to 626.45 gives 0.97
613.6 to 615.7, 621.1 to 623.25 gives 1.01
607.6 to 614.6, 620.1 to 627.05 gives 0.96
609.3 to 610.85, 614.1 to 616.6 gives 0.94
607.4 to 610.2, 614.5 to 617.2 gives 0.94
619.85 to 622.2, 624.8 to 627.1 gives 1.01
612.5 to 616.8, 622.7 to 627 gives 1.00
